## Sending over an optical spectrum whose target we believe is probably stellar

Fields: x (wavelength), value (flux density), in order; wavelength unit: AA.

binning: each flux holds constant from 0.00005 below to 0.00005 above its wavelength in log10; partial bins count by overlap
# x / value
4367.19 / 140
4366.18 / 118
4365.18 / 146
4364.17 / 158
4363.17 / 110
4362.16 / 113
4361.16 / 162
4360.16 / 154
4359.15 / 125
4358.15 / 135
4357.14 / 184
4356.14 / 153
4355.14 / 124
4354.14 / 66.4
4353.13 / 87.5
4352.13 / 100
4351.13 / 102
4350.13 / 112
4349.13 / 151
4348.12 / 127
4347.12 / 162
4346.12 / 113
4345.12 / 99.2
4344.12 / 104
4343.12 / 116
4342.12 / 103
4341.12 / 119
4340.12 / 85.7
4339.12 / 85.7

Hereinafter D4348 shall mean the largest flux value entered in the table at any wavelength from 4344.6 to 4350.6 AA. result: 162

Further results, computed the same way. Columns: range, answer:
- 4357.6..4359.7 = 135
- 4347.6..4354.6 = 151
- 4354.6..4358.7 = 184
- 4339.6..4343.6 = 119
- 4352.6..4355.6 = 124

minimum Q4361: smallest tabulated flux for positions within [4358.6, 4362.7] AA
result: 113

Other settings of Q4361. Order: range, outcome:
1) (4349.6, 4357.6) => 66.4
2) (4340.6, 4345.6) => 99.2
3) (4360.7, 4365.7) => 110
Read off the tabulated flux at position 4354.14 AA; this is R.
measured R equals 66.4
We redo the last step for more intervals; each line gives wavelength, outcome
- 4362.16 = 113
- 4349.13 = 151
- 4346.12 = 113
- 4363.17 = 110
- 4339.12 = 85.7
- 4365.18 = 146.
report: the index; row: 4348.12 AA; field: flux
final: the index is 127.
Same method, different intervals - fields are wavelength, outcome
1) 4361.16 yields 162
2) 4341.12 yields 119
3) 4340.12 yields 85.7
